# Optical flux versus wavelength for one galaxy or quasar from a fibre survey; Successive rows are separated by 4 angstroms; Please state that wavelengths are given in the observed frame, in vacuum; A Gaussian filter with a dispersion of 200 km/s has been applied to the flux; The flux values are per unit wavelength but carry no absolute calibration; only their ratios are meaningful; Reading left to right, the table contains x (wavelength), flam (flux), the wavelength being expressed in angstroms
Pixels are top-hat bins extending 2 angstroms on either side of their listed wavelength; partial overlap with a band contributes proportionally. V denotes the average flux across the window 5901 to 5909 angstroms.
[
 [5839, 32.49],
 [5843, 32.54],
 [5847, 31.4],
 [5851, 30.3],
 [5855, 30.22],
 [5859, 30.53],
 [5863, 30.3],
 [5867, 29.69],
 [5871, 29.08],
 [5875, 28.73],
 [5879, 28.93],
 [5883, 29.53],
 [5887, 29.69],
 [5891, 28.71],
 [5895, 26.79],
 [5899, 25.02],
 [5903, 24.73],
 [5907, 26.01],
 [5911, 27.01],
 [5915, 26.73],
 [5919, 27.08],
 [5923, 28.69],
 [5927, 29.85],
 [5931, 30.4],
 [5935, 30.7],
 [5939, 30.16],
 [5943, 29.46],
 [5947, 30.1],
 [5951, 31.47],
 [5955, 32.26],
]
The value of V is 25.4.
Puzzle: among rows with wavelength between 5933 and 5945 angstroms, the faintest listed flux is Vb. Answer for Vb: 29.46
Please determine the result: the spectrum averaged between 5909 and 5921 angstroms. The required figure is 26.9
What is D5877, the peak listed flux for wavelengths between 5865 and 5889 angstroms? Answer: 29.69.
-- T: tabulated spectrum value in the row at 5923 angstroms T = 28.69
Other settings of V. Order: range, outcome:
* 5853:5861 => 30.4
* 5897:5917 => 25.9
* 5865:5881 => 29.1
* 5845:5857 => 30.6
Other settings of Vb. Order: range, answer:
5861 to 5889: 28.73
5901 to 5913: 24.73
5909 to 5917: 26.73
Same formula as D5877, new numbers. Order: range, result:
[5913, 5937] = 30.7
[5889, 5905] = 28.71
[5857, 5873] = 30.53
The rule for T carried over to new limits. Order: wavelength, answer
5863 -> 30.3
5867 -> 29.69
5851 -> 30.3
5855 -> 30.22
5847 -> 31.4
